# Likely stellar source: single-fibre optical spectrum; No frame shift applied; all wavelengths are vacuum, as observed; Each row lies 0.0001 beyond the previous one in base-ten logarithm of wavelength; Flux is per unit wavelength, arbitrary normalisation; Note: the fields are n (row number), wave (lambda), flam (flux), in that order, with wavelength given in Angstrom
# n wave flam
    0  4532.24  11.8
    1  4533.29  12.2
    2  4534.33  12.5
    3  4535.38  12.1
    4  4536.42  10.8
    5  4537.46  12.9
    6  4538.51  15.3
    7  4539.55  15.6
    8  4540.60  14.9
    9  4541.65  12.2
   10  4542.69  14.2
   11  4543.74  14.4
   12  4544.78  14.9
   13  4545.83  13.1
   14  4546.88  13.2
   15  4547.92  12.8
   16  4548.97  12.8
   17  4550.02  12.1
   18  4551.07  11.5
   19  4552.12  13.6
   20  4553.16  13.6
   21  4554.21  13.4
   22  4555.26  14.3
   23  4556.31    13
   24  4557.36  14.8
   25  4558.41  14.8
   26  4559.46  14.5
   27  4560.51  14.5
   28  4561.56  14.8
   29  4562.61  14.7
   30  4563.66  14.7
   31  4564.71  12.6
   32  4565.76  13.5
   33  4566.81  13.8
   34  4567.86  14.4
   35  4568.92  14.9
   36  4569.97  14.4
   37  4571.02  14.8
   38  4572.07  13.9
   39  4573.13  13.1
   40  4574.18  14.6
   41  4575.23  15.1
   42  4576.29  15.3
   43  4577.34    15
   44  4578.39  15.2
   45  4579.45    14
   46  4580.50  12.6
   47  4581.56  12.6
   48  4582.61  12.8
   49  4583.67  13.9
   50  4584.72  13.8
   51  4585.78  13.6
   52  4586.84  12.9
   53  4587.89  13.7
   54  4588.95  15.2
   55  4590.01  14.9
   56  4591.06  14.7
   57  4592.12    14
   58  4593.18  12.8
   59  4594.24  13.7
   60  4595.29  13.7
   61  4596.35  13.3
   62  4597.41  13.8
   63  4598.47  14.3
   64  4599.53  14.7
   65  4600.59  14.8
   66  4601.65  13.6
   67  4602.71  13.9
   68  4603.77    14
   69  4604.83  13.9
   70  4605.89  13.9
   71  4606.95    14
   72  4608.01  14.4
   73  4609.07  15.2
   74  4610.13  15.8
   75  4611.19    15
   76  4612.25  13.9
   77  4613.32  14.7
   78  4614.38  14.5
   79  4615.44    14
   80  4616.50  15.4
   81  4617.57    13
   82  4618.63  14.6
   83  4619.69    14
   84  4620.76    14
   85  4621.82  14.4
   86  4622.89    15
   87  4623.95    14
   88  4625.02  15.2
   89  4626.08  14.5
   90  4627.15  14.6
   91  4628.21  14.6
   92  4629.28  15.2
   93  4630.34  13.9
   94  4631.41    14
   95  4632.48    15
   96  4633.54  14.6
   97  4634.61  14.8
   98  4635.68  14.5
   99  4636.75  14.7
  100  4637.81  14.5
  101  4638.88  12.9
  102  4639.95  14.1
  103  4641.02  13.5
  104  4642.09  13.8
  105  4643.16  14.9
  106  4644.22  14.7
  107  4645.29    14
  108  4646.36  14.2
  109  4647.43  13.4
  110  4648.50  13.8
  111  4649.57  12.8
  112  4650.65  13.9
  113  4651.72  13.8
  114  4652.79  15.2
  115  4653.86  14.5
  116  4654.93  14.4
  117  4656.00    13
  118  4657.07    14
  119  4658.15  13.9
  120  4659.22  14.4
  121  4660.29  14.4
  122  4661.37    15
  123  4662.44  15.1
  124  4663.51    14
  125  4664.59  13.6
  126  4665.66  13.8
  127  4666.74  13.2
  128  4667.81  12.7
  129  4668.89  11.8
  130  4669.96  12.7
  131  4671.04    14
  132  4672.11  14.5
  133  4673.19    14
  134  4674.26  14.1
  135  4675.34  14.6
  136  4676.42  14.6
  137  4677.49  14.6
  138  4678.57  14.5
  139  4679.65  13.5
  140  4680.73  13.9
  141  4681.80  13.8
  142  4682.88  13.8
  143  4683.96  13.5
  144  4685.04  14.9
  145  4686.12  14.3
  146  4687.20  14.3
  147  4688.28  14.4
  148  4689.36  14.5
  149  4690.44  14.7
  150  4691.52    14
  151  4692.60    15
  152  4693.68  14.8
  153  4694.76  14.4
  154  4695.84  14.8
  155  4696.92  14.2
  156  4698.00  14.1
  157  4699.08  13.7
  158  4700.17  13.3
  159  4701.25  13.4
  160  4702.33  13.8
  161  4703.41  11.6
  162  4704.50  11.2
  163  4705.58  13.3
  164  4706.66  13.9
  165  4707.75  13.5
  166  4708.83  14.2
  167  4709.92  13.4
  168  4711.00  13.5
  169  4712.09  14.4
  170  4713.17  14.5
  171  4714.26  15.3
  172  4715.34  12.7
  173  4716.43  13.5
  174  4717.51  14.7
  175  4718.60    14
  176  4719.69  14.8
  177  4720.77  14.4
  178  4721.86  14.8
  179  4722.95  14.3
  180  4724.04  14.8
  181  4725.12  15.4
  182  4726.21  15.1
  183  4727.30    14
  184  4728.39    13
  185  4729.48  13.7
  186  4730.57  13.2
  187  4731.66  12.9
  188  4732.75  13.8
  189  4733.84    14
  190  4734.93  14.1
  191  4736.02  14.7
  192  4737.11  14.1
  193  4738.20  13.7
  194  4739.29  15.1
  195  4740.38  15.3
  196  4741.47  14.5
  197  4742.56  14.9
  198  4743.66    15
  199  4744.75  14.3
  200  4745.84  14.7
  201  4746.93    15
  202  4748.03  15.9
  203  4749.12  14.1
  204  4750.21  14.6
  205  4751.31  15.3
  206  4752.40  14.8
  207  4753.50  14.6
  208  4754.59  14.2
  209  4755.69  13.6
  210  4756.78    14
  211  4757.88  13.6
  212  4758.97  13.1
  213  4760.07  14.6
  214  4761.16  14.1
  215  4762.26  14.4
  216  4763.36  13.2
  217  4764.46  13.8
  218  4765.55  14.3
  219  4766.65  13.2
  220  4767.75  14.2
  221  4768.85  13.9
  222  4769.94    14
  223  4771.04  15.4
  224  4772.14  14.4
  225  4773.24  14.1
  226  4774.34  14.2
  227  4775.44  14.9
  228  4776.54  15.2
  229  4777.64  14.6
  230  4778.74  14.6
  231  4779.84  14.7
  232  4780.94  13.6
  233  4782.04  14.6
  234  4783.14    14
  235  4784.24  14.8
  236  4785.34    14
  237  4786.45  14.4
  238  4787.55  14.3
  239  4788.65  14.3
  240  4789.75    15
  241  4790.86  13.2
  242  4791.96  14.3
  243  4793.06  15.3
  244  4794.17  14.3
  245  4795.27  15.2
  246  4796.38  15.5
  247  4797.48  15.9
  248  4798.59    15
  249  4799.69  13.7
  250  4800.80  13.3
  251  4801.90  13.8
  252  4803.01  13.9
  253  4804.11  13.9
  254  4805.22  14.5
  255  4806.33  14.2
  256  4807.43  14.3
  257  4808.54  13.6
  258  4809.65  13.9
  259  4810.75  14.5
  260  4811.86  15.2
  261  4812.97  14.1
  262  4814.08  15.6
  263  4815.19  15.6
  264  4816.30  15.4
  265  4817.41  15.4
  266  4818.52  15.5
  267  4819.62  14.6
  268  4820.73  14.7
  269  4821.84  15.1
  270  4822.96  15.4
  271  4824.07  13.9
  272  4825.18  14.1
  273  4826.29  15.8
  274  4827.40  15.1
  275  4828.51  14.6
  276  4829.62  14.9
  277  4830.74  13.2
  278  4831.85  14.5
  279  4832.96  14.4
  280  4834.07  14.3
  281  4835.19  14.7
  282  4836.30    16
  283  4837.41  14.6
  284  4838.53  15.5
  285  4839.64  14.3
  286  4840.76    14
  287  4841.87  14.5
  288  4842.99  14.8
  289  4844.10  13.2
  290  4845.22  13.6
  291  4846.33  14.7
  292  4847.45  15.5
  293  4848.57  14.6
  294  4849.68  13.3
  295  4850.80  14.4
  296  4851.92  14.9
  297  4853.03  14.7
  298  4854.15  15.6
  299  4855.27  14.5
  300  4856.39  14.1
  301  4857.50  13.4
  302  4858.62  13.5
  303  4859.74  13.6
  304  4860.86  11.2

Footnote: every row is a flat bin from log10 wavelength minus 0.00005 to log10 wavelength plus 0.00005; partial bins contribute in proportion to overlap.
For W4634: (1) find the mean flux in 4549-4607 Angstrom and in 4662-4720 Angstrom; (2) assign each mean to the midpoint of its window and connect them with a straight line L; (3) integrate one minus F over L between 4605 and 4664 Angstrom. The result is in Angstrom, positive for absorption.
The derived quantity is -1.6 Angstrom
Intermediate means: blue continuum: 14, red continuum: 13.9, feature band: 14.3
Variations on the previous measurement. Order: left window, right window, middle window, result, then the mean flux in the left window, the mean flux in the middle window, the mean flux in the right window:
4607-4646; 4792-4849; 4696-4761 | 1.9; 14.4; 14.1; 14.6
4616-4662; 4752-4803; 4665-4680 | 0.5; 14.3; 13.8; 14.3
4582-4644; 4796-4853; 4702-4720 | 0.9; 14.2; 13.6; 14.6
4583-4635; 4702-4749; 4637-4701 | 0.6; 14.3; 14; 14.1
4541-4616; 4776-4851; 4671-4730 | 0.9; 14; 14.1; 14.6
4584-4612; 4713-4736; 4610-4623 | -0.3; 14.1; 14.4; 14.1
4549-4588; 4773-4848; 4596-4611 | -0.3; 13.9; 14.3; 14.6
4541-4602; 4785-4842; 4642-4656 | 0.0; 13.9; 14.1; 14.6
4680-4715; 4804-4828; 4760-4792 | 0.5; 13.9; 14.3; 14.8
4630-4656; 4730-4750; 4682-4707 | 0.7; 14.1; 13.9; 14.4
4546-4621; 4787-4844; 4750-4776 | 0.5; 14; 14.2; 14.6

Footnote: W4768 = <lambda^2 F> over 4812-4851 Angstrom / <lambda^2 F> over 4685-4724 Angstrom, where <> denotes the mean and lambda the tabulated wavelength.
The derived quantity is 1.1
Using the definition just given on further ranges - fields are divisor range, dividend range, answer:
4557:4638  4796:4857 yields 1.13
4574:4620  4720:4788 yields 1.08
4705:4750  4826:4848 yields 1.07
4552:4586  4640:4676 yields 1.03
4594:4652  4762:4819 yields 1.09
